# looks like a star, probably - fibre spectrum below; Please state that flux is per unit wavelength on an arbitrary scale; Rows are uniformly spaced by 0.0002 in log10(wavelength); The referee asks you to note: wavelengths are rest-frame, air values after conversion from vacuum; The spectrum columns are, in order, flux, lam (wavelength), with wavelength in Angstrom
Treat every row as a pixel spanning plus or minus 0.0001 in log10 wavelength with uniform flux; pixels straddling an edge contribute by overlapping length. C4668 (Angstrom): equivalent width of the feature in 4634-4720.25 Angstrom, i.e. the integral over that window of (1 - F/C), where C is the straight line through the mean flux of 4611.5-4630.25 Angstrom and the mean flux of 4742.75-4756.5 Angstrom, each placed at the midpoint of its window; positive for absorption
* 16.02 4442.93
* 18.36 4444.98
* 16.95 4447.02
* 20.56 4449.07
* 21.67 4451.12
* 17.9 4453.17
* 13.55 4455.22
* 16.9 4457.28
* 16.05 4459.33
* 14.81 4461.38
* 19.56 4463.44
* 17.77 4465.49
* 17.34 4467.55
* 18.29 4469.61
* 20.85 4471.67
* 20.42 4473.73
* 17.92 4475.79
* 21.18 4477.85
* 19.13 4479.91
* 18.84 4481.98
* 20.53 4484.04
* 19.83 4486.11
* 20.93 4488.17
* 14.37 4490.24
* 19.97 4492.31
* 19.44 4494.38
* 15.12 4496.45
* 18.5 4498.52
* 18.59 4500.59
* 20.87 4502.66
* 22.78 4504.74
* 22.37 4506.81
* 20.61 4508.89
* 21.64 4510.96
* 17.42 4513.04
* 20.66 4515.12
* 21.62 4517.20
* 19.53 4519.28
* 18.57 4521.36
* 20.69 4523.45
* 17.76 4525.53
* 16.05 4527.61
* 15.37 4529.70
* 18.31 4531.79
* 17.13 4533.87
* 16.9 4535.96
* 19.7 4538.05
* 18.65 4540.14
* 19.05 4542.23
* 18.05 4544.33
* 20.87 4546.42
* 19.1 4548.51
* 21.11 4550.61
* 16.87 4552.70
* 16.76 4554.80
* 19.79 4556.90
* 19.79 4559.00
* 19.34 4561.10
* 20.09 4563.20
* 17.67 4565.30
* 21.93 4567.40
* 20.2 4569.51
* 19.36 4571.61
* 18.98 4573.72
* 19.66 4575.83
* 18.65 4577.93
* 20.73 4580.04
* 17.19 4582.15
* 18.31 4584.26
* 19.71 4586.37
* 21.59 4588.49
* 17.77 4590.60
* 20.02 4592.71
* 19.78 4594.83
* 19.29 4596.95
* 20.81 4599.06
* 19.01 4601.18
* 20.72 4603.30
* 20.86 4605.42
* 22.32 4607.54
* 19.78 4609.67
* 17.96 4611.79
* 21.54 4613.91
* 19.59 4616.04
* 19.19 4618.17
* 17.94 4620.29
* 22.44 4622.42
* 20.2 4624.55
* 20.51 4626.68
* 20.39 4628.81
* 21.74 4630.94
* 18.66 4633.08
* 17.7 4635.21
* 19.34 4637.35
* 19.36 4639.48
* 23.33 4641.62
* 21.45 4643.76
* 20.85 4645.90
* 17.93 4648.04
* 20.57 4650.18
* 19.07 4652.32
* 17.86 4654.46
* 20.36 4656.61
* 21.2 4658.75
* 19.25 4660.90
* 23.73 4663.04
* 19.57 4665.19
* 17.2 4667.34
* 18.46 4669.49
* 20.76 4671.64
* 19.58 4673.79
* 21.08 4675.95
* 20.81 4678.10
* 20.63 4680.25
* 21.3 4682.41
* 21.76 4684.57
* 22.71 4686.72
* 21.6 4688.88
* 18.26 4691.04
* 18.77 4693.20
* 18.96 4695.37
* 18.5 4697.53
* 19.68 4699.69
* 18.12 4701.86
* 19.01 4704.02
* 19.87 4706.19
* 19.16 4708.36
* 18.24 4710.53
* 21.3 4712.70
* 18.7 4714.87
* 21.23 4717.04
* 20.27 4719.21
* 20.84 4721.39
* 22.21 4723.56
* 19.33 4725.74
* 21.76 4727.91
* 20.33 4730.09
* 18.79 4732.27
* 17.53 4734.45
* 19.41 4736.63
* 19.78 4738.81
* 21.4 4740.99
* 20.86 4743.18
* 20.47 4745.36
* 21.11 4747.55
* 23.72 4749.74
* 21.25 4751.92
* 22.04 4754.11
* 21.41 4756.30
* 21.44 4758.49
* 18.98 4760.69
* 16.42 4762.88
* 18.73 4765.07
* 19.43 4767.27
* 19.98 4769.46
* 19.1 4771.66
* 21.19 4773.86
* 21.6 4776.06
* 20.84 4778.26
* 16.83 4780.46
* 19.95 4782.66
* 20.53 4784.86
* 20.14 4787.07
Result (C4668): 3.4 Angstrom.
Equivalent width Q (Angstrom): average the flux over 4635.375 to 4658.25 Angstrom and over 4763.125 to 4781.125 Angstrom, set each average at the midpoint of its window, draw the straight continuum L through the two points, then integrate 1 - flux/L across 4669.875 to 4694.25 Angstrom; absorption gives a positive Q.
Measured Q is -0.9 Angstrom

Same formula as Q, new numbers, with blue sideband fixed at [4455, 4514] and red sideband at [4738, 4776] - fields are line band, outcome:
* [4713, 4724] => -0.2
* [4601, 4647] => -1.3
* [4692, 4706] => 0.9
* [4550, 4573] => 0.0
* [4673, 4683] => -0.3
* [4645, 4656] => 0.3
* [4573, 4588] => 0.2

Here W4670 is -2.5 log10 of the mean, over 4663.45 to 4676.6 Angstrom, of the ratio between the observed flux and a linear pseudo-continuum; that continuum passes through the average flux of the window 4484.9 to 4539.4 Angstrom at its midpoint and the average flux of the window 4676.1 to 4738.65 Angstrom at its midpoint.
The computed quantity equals 0.01 mag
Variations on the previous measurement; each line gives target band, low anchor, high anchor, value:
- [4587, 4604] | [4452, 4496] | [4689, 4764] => -0.040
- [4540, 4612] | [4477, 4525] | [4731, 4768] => 0.018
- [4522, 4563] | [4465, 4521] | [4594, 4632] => 0.073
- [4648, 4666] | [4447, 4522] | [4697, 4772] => -0.019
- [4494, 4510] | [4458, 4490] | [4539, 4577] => -0.049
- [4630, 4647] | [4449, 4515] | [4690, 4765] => -0.038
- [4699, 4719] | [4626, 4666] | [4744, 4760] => 0.079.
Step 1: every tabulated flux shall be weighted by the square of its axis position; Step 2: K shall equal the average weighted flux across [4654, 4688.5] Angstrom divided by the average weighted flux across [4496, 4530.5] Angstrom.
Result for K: 1.13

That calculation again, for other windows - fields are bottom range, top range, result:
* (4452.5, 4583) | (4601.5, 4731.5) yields 1.13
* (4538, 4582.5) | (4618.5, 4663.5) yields 1.08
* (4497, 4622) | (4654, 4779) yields 1.11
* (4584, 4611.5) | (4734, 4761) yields 1.11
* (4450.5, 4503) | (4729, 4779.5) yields 1.24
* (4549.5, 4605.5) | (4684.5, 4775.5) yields 1.10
